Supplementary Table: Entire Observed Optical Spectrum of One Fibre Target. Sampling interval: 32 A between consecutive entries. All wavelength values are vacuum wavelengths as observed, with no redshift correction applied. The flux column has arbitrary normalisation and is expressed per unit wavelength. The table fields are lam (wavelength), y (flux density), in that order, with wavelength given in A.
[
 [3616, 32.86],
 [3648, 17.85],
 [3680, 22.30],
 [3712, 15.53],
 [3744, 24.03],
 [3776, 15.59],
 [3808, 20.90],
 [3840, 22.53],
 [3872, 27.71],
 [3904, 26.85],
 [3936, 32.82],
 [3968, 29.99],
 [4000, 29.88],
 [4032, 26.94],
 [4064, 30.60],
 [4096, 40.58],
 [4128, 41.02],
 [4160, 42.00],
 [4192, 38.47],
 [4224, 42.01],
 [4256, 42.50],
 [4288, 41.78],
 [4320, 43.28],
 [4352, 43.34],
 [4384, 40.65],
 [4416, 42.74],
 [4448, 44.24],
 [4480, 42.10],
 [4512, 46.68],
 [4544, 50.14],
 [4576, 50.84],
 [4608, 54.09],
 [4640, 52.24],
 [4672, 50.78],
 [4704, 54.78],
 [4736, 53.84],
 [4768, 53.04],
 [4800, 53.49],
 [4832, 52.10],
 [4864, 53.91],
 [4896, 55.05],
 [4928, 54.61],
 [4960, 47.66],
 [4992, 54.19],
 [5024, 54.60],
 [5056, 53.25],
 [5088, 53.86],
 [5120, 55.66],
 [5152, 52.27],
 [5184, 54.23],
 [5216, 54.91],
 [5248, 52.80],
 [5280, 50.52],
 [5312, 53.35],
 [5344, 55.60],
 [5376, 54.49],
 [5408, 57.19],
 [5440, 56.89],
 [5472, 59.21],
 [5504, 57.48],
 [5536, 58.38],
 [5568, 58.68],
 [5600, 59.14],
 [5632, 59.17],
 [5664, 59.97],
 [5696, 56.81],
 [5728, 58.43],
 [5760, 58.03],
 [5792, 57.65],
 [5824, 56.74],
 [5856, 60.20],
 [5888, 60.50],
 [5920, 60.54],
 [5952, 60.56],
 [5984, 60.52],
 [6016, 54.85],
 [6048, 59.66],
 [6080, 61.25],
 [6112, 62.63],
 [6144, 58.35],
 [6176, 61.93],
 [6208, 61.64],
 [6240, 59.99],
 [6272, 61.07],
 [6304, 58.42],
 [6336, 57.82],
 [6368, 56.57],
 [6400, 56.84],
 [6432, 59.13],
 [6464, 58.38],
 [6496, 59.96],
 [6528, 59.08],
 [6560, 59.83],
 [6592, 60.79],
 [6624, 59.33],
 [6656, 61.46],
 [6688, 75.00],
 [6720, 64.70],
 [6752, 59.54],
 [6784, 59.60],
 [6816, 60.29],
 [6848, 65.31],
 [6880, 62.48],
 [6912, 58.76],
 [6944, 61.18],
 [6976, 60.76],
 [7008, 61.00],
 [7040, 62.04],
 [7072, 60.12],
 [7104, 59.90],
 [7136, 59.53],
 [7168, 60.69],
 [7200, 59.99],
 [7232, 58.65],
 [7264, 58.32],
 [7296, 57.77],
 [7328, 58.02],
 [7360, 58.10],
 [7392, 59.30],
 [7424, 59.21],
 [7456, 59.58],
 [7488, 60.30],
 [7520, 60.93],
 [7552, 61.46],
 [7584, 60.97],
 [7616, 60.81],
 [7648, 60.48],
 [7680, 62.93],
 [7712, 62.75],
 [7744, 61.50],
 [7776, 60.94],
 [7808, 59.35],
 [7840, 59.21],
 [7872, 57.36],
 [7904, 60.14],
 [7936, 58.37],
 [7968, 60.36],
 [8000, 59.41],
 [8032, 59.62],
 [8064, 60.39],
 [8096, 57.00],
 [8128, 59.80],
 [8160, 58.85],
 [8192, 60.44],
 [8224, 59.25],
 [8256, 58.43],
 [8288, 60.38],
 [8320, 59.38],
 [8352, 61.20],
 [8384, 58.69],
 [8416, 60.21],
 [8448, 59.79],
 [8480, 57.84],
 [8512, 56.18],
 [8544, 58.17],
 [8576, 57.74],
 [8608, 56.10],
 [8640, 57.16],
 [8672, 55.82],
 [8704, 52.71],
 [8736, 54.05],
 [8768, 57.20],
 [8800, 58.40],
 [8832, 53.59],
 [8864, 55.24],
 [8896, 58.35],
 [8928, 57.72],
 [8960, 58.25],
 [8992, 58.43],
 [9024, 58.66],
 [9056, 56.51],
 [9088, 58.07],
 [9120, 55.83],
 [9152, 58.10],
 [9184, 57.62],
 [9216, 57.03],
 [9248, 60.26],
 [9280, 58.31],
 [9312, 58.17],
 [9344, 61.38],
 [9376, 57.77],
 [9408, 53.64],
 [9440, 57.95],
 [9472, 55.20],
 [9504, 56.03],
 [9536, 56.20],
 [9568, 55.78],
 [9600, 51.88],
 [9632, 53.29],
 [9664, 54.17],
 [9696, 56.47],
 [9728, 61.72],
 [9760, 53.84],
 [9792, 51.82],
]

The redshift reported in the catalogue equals 0.021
